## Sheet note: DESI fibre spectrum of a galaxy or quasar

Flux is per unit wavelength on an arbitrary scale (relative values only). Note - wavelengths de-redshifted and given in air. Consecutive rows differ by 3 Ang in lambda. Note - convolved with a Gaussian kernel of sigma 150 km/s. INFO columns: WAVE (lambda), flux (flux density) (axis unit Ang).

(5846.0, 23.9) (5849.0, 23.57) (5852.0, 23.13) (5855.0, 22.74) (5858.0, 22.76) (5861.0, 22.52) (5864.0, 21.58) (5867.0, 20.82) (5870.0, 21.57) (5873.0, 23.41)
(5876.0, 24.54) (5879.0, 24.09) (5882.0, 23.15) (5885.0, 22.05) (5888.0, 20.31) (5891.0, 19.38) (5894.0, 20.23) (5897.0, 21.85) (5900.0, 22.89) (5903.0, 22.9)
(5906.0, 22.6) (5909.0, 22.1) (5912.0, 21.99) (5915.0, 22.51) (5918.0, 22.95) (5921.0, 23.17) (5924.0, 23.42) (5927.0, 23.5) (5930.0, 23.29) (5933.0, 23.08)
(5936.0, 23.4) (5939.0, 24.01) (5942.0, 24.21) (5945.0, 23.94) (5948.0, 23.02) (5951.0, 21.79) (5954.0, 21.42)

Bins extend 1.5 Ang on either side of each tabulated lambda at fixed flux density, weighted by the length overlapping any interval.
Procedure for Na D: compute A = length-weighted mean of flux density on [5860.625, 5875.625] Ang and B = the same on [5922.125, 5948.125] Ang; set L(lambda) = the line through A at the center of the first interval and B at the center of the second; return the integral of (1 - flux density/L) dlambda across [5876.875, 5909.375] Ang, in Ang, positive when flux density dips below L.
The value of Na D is 0.9 Ang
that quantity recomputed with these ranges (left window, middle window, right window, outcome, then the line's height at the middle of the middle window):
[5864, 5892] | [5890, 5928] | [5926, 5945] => 1.1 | 22.9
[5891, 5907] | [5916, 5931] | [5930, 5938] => -0.3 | 22.9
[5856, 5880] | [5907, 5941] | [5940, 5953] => 0.0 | 23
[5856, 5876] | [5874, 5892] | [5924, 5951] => 0.2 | 22.6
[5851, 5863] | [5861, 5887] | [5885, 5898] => -1.1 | 21.7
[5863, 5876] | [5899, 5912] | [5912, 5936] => 0.1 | 22.8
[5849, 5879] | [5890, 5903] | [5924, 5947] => 1.0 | 23.1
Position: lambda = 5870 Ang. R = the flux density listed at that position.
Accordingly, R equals 21.57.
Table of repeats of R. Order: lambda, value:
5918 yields 22.95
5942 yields 24.21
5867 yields 20.82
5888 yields 20.31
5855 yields 22.74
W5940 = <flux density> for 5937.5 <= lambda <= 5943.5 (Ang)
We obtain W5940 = 24.1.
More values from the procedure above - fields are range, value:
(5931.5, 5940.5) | 23.5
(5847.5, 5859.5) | 23.1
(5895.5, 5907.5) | 22.6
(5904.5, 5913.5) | 22.2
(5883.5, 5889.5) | 21.2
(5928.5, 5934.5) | 23.2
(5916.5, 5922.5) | 23.1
